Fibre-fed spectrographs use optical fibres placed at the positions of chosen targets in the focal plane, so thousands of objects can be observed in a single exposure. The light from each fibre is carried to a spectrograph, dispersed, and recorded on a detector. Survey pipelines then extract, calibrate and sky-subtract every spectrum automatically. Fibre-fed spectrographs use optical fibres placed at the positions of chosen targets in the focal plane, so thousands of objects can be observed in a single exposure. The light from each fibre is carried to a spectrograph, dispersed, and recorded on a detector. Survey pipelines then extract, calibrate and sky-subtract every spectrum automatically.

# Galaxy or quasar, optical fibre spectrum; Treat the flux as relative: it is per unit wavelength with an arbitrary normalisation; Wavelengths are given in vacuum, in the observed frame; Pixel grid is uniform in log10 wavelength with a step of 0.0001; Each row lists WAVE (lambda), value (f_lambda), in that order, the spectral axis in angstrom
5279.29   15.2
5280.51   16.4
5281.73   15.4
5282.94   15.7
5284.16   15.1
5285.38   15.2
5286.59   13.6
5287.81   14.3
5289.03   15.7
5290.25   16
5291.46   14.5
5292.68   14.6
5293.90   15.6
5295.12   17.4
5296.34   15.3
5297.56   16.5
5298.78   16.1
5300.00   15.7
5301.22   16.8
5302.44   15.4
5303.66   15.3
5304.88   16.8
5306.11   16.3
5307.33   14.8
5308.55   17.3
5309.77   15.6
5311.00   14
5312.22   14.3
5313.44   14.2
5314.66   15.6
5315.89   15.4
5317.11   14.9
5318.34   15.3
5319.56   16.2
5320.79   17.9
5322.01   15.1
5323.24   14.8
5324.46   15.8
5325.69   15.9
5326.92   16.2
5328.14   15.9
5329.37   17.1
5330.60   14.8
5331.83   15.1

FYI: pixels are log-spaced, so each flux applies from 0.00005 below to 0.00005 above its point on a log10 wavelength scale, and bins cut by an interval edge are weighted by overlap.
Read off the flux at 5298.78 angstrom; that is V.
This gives 16.1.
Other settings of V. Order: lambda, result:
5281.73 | 15.4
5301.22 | 16.8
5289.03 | 15.7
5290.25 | 16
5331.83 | 15.1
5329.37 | 17.1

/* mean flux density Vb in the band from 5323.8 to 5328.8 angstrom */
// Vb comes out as 16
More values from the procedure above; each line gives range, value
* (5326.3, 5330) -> 16.4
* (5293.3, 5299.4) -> 16.2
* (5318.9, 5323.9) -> 16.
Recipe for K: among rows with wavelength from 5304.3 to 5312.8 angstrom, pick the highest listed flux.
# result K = 17.3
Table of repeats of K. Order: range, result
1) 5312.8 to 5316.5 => 15.6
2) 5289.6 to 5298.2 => 17.4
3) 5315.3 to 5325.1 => 17.9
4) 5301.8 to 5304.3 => 15.4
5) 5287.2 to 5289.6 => 15.7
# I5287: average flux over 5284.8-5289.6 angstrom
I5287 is 14.7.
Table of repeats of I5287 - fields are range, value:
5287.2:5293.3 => 15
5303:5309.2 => 16.1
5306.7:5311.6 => 15.4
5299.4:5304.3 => 15.8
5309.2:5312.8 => 14.6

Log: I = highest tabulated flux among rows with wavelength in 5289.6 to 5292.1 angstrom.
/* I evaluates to 16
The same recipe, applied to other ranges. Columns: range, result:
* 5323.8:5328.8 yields 16.2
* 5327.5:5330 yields 17.1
